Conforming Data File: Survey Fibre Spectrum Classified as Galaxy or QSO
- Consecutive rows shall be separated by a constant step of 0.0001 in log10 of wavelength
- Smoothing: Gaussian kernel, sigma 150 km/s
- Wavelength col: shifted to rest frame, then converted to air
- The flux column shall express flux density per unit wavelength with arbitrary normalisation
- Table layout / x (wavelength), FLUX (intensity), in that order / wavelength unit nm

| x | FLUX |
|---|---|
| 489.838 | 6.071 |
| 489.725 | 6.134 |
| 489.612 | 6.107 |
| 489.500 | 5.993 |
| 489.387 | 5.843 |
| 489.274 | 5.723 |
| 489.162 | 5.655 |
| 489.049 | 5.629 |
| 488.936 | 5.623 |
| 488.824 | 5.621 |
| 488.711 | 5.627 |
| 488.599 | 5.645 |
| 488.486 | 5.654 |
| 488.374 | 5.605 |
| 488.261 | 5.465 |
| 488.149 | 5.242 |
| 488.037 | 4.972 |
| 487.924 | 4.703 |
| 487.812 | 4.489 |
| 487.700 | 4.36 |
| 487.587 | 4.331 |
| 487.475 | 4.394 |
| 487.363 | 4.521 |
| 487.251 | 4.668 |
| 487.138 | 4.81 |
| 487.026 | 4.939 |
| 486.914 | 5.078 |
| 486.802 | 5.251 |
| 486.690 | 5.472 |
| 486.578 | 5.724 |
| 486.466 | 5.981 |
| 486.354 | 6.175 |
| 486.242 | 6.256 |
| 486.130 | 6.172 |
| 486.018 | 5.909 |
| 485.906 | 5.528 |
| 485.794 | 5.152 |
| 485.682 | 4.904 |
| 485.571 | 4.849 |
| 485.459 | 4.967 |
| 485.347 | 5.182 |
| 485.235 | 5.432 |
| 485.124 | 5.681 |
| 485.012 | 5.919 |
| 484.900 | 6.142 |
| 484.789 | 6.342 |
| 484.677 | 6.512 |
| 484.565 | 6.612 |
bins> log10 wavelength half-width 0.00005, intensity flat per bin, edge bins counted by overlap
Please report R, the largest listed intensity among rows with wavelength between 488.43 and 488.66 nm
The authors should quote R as 5.654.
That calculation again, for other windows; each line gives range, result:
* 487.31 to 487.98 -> 4.703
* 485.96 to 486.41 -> 6.256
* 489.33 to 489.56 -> 5.993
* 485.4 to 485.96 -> 5.528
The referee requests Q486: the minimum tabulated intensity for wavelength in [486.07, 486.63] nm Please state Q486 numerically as 5.724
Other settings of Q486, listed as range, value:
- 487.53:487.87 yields 4.331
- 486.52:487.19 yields 4.81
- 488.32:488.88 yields 5.605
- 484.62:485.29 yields 5.432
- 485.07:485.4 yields 5.182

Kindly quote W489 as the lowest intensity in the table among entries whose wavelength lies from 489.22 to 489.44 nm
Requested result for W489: 5.723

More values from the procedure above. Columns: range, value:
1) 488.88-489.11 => 5.623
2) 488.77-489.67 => 5.621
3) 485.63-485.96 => 4.904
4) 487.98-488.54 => 4.972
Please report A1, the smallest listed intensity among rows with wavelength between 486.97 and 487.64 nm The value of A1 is 4.331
